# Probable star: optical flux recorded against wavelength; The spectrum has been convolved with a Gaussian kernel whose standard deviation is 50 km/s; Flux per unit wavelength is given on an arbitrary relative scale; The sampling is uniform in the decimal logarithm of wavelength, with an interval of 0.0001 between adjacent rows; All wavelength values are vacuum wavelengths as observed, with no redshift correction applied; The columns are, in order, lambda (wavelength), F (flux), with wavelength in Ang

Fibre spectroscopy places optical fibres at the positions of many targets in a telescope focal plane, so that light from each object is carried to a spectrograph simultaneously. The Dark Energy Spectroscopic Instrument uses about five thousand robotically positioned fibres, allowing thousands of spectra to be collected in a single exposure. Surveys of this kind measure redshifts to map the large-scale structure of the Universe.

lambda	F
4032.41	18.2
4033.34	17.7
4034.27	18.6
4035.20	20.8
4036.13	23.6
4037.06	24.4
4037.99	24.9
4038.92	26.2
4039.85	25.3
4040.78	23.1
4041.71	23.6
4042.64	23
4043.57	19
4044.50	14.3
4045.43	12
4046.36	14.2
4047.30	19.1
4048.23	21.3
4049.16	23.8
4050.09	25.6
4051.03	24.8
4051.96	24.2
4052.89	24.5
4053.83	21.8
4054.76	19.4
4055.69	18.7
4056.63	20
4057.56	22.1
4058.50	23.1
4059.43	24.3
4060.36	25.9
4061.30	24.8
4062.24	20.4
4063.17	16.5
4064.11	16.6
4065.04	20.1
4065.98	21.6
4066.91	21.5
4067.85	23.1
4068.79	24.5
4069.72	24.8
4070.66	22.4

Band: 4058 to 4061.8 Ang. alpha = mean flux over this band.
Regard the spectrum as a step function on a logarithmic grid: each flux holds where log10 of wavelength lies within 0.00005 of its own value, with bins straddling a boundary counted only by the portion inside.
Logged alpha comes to 24.4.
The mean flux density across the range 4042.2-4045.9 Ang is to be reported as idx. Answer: 17.1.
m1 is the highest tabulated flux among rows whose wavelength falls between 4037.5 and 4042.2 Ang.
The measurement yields 26.2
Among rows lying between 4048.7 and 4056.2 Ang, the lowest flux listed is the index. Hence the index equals 18.7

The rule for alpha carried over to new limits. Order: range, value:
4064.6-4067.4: 21.1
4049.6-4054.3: 24.2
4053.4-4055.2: 20.6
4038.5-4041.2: 24.9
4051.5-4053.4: 24.3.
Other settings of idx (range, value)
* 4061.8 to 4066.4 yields 19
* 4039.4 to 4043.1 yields 23.8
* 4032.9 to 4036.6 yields 20.2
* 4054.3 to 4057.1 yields 19.4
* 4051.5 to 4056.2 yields 21.7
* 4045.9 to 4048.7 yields 18.2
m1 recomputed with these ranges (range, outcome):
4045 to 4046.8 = 14.2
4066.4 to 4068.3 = 23.1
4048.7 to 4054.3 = 25.6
